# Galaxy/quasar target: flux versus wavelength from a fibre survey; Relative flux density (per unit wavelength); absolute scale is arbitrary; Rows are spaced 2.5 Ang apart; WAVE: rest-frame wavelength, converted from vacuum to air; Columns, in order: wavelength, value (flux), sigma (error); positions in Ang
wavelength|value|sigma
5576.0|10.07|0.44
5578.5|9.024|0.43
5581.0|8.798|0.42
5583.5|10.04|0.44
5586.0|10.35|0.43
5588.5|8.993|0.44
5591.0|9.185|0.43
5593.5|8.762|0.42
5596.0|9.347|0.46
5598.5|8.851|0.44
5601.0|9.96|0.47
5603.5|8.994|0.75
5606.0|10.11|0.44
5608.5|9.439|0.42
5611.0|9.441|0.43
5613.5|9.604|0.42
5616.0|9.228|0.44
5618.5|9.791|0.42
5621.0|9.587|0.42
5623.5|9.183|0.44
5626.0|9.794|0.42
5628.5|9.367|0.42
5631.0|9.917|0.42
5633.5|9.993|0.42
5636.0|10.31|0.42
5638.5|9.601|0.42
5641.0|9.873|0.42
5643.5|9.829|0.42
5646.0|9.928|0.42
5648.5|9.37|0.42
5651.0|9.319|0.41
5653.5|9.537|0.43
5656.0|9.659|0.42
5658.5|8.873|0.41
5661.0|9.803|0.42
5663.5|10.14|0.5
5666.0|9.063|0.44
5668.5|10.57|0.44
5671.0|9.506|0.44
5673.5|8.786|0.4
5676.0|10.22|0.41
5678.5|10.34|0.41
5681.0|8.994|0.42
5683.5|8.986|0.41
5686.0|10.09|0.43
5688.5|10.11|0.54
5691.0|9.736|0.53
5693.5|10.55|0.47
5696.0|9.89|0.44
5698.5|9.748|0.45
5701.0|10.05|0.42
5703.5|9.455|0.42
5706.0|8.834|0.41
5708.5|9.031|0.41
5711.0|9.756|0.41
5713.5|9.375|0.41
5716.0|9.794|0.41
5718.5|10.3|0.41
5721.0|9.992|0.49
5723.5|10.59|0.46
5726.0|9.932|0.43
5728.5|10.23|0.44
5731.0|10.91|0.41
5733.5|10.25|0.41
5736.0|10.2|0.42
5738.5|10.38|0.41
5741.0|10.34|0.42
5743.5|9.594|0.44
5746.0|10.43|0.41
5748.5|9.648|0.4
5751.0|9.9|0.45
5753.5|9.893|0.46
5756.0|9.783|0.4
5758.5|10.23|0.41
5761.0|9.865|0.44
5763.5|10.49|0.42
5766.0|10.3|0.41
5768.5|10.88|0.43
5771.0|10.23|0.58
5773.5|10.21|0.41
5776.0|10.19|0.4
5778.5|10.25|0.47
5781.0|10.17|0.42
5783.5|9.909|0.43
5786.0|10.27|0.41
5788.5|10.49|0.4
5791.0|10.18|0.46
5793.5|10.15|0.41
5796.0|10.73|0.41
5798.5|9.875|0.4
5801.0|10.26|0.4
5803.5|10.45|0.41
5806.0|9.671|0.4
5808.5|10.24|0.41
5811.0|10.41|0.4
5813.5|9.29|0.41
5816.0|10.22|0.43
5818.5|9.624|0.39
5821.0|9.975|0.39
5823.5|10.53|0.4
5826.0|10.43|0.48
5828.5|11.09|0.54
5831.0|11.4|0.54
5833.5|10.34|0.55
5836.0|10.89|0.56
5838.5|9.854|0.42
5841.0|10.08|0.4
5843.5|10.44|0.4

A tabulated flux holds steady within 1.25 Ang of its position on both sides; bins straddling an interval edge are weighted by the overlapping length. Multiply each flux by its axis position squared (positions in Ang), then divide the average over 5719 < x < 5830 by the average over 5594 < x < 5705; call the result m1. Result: 1.1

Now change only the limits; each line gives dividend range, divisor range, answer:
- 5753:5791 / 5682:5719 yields 1.08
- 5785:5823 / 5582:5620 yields 1.15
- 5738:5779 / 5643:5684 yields 1.09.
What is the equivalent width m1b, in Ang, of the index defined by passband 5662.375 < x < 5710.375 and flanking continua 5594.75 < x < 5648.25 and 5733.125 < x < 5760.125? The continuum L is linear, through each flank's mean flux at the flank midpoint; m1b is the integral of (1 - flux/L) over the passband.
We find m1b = 0.75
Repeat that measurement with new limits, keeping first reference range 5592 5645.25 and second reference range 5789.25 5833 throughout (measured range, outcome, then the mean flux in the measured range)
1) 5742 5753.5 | 0.2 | 9.9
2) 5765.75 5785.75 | -0.2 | 10.3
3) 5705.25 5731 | 0.2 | 9.86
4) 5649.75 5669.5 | 0.2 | 9.61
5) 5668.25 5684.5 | 0.3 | 9.58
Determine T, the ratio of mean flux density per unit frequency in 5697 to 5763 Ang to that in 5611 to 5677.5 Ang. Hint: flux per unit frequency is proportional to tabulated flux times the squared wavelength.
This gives 1.06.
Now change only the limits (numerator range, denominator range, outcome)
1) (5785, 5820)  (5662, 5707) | 1.08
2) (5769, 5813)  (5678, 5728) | 1.08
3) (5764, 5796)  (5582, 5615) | 1.16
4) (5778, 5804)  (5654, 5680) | 1.10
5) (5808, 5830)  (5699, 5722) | 1.10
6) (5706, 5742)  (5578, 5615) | 1.12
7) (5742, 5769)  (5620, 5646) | 1.08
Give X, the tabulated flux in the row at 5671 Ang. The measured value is 9.506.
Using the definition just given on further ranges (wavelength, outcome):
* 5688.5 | 10.11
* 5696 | 9.89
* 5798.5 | 9.875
